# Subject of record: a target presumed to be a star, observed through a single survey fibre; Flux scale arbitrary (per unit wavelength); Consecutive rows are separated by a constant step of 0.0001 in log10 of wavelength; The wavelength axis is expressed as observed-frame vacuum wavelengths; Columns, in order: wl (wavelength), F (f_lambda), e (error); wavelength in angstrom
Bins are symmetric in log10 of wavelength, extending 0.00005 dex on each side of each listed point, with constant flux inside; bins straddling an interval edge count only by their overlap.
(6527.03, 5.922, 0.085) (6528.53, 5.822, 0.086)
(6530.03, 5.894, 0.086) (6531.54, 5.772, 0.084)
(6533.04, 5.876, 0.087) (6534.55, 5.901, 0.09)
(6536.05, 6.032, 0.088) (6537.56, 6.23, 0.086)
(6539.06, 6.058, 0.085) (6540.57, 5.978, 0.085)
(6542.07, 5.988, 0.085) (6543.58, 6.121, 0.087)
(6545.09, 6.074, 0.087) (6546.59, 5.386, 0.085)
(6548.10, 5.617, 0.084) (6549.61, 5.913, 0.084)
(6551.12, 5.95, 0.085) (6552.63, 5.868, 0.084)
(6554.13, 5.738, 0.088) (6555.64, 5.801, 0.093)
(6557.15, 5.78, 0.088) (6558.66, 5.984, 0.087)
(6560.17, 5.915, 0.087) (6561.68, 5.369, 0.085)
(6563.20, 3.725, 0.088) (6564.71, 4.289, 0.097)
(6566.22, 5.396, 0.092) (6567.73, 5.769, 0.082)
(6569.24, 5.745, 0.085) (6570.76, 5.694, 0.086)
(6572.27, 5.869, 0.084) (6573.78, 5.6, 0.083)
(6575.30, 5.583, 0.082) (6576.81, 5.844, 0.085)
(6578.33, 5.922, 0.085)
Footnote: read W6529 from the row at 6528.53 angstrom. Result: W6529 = 5.822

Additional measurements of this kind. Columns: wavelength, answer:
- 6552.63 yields 5.868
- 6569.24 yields 5.745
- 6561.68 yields 5.369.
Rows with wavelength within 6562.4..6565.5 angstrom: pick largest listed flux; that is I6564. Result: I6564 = 4.289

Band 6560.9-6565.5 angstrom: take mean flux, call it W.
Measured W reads 4.47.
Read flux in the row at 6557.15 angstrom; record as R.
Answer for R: 5.78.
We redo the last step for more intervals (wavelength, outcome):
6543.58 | 6.121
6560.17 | 5.915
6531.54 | 5.772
